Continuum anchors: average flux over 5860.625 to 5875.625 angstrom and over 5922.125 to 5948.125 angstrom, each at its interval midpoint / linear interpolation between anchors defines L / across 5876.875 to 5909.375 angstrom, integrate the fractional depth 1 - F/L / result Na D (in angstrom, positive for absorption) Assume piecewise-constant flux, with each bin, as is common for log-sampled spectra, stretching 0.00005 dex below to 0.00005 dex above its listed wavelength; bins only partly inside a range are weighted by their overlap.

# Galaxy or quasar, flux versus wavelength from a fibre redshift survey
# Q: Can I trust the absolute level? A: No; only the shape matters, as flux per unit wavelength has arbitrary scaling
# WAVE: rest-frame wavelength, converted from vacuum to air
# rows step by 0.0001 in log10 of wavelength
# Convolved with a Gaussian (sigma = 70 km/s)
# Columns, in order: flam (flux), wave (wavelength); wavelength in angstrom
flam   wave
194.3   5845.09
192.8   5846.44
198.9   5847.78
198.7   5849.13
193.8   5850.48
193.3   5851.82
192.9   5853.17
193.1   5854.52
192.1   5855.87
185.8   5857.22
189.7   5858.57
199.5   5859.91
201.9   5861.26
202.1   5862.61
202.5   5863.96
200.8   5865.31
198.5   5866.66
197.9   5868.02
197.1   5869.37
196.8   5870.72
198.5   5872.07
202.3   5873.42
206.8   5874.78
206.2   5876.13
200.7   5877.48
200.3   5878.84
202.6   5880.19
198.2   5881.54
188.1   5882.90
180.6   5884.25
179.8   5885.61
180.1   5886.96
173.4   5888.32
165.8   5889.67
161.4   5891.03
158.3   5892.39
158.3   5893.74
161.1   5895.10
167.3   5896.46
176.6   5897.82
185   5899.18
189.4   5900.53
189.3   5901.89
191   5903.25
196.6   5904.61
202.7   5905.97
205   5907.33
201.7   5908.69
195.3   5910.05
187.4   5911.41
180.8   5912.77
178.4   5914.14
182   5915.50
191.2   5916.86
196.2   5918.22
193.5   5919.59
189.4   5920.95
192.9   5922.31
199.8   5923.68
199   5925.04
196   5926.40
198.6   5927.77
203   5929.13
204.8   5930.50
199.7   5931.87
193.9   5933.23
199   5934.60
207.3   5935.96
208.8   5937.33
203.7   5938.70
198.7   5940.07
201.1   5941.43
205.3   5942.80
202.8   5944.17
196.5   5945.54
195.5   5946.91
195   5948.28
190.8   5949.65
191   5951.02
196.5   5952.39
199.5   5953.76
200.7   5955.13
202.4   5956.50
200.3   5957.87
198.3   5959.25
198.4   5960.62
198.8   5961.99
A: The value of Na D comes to 2.69 angstrom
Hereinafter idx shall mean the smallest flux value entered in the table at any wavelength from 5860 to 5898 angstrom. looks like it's 158.3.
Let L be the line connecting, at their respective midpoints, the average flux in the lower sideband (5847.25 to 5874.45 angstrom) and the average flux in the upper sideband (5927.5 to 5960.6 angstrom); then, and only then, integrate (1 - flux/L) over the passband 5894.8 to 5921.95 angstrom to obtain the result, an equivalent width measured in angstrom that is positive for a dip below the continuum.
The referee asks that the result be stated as 1.4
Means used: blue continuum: 197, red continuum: 200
